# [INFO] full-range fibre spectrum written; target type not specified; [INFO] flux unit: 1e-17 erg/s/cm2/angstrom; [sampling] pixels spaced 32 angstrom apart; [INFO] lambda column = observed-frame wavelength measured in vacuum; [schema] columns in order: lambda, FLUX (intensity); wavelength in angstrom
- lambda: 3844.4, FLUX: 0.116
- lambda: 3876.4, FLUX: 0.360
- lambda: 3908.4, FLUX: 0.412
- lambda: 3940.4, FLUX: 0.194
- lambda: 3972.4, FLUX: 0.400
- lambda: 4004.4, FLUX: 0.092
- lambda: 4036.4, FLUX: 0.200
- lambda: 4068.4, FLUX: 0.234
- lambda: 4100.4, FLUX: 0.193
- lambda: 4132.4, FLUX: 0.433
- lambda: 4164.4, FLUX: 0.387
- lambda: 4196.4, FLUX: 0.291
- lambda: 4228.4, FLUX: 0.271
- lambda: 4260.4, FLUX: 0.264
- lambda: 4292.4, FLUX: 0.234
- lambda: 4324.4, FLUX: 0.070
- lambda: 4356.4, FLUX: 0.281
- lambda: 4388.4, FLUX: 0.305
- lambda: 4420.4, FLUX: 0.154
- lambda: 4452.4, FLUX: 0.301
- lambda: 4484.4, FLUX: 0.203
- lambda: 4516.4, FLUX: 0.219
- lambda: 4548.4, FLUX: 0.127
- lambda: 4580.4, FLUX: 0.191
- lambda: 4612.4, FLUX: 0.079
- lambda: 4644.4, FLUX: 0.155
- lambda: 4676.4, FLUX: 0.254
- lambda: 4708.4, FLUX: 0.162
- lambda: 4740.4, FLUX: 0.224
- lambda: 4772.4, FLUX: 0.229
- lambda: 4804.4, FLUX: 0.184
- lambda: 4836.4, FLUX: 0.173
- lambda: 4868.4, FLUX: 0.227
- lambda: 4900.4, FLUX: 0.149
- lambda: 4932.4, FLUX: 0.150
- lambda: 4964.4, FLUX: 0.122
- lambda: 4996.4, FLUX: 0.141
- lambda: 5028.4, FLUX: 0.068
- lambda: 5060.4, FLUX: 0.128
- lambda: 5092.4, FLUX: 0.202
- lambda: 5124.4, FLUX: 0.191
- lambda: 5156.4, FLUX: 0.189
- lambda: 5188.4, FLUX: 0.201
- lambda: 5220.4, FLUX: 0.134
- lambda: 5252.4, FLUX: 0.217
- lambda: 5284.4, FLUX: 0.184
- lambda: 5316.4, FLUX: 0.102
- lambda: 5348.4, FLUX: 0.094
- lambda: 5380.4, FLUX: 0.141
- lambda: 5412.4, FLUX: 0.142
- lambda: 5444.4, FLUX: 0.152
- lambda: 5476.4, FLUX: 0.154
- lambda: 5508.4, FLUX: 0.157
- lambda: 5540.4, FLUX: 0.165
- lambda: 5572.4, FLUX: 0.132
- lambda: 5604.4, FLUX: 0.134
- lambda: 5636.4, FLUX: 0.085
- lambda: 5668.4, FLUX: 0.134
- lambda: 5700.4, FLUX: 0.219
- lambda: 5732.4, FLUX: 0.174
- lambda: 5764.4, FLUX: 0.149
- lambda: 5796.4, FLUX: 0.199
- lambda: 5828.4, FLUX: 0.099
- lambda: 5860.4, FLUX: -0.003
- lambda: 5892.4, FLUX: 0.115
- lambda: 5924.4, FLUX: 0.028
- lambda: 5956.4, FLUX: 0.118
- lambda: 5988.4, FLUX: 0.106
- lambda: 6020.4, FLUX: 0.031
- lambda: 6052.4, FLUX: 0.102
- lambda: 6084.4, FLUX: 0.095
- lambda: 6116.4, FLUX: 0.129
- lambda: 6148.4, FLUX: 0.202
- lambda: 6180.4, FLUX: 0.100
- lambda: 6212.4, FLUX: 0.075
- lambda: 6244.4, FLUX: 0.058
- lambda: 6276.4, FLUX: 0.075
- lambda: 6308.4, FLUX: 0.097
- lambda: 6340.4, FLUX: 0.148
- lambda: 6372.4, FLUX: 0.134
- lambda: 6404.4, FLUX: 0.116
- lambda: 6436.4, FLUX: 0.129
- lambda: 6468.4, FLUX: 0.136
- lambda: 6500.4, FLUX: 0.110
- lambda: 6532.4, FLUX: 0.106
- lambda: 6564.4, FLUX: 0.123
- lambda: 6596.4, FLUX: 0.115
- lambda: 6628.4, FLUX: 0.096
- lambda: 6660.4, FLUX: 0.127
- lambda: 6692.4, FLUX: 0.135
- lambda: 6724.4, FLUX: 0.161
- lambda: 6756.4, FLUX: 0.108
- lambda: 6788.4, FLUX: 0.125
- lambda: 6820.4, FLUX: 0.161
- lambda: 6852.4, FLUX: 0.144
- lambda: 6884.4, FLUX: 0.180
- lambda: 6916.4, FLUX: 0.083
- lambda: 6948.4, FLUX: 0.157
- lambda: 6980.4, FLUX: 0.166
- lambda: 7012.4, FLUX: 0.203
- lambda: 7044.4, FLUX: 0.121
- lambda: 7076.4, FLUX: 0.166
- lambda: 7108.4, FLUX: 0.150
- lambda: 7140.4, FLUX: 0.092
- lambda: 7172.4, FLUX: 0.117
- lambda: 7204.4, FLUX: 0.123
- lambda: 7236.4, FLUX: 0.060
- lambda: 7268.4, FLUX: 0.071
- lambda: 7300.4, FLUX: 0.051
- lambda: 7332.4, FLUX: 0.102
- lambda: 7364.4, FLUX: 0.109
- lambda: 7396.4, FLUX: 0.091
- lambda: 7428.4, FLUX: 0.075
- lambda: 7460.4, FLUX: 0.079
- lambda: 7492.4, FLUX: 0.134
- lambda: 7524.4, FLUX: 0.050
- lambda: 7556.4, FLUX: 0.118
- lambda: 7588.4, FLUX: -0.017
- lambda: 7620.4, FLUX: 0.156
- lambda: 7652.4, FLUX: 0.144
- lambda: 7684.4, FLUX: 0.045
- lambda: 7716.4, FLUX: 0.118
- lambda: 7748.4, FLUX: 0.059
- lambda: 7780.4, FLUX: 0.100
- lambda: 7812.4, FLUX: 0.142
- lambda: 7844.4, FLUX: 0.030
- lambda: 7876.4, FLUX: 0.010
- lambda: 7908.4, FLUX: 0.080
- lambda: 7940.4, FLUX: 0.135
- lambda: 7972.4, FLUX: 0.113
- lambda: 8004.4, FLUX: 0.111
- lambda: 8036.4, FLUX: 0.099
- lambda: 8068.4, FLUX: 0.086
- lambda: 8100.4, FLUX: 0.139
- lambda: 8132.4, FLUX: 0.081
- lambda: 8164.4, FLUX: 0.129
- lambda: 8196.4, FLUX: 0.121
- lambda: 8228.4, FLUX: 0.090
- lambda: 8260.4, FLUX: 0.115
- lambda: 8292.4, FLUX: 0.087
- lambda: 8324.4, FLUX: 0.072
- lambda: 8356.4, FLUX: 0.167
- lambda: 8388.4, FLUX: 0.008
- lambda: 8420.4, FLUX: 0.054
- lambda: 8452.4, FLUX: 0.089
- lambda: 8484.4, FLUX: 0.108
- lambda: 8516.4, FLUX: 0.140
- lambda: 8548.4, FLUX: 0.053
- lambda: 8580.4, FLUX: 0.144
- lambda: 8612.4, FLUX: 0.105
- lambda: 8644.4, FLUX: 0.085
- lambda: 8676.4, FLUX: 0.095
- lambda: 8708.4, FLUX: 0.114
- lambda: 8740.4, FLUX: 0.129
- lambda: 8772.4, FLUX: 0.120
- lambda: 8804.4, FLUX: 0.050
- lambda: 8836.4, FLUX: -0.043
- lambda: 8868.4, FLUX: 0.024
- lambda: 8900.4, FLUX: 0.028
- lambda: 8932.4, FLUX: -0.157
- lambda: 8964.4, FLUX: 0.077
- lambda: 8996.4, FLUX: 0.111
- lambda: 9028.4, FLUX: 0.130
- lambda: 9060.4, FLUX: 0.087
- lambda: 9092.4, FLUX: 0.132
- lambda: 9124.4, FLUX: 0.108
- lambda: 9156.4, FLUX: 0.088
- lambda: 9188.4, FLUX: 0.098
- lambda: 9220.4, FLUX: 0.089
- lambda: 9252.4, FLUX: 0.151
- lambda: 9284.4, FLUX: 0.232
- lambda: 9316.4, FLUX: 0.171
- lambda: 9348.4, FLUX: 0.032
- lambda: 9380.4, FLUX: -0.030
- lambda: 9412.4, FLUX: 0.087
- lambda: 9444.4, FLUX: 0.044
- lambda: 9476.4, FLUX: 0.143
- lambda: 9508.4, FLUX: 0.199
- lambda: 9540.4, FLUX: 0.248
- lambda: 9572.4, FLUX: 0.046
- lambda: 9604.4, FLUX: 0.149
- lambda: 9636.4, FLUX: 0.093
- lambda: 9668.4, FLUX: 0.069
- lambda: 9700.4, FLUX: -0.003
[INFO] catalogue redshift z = 0.41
